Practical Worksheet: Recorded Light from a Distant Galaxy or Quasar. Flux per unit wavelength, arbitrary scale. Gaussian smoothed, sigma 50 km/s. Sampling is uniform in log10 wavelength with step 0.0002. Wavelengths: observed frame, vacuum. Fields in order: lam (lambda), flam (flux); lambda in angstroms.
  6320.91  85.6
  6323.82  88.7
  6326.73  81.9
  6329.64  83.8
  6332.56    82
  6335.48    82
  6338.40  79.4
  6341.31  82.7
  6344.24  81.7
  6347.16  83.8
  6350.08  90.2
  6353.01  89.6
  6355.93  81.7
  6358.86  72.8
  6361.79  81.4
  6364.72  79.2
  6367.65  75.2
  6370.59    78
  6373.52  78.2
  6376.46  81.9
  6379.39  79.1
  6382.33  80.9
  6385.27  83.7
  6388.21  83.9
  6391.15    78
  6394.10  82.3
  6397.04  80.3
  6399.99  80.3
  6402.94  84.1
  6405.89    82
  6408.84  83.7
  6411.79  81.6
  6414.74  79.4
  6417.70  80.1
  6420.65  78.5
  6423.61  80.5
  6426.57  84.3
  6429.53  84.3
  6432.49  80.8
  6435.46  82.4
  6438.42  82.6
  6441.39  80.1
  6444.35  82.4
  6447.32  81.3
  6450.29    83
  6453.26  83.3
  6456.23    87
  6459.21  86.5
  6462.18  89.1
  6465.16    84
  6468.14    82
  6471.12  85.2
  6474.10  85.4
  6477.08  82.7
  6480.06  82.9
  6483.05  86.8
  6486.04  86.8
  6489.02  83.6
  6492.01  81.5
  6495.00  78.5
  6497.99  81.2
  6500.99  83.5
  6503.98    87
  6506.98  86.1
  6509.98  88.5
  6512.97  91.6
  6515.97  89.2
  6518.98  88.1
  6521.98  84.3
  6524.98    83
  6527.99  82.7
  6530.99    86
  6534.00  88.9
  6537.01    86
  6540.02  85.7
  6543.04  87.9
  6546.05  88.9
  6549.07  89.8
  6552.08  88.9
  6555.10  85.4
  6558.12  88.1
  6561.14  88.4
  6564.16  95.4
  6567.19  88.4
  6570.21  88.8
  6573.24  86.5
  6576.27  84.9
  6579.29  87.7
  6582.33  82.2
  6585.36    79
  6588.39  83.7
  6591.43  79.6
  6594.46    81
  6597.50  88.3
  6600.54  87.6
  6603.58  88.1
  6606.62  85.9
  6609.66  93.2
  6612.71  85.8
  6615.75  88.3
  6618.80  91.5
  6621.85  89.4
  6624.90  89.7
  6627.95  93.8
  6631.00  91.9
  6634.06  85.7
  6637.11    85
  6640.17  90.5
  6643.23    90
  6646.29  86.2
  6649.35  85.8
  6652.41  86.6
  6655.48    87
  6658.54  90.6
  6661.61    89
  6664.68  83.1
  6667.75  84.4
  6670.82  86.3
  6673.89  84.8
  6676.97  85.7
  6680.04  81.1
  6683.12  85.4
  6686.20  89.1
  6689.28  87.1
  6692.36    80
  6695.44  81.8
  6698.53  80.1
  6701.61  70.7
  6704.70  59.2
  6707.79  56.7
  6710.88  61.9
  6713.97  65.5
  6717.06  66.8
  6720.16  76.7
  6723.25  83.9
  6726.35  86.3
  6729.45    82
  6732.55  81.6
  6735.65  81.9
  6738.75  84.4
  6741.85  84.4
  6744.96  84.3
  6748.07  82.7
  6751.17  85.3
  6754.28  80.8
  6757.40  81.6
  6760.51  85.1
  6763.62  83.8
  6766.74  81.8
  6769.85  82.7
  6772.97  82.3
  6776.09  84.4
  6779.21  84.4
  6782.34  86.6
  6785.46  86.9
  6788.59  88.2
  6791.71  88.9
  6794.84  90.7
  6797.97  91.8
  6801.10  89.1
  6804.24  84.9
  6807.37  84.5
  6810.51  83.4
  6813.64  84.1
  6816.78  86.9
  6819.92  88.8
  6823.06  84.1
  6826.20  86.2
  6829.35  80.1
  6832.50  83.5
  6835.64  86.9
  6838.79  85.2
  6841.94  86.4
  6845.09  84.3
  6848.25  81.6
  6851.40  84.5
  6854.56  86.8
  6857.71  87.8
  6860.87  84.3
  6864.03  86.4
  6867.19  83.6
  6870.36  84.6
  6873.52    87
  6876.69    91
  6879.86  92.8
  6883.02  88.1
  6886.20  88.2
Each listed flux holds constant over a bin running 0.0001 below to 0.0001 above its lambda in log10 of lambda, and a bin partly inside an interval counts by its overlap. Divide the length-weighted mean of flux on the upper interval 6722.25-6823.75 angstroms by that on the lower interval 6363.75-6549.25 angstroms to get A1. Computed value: 1.02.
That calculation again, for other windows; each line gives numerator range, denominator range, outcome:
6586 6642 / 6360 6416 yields 1.09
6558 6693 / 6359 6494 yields 1.06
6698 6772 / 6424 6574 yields 0.91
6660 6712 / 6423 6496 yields 0.95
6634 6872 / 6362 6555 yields 1.00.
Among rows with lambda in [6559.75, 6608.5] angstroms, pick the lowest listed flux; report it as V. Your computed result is 79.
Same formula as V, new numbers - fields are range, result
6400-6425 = 78.5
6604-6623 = 85.8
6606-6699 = 80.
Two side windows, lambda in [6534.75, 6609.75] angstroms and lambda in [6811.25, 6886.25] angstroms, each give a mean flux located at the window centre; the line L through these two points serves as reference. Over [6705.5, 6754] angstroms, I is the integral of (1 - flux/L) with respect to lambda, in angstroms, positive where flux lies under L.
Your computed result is 4.9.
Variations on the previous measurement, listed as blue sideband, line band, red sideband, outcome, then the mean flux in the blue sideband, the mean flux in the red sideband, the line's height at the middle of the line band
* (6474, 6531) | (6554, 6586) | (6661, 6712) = -1.63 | 84.9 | 79.1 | 82.8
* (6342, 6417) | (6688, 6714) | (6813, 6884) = 3.95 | 81.3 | 85.9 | 84.4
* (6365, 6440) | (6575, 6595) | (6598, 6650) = 1.09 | 81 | 88.8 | 87.4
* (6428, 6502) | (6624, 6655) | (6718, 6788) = -1.89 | 83.5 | 83.3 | 83.4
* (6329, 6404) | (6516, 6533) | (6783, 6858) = -0.48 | 81.3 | 86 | 83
